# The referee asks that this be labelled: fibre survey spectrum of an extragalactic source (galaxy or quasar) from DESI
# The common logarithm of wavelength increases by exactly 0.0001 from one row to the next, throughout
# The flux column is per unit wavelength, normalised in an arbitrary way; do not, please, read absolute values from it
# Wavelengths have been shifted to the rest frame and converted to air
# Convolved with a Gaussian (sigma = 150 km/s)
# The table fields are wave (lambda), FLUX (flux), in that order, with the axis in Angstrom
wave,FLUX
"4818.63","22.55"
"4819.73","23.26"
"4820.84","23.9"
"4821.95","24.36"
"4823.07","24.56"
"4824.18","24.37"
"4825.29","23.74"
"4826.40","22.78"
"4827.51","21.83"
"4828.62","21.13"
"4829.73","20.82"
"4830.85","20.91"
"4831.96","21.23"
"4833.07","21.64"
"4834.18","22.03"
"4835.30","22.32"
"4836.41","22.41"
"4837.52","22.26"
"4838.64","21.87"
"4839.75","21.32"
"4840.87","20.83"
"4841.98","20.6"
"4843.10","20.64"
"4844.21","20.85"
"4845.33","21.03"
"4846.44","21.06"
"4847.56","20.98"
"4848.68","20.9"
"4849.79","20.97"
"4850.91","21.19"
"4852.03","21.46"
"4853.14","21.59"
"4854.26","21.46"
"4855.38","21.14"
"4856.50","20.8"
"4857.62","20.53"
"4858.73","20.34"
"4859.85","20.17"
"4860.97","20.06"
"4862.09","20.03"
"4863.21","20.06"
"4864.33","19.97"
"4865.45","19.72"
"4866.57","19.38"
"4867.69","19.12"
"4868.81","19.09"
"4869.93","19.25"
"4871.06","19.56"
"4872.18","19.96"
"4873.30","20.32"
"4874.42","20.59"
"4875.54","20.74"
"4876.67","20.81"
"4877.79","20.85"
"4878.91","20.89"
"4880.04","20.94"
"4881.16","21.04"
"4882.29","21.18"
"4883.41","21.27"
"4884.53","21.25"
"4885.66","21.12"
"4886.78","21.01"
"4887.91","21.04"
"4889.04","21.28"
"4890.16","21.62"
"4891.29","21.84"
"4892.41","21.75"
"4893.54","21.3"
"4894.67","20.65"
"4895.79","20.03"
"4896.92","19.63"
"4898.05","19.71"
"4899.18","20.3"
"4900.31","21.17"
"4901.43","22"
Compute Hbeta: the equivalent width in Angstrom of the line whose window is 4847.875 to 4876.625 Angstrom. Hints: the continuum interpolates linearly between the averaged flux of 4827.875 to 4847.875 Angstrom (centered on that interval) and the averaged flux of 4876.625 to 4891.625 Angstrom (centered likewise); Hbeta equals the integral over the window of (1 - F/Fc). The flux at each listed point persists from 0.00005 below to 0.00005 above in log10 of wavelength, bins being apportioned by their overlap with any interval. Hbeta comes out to 1.21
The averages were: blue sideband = 21.3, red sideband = 21.2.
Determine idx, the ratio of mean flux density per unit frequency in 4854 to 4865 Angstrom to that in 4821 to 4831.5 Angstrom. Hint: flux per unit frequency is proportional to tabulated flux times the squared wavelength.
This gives 0.91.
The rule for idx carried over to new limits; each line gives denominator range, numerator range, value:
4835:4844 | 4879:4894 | 1.01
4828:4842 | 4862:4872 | 0.92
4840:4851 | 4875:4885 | 1.02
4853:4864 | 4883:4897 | 1.04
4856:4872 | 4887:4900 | 1.06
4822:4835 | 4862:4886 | 0.93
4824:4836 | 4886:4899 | 0.97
